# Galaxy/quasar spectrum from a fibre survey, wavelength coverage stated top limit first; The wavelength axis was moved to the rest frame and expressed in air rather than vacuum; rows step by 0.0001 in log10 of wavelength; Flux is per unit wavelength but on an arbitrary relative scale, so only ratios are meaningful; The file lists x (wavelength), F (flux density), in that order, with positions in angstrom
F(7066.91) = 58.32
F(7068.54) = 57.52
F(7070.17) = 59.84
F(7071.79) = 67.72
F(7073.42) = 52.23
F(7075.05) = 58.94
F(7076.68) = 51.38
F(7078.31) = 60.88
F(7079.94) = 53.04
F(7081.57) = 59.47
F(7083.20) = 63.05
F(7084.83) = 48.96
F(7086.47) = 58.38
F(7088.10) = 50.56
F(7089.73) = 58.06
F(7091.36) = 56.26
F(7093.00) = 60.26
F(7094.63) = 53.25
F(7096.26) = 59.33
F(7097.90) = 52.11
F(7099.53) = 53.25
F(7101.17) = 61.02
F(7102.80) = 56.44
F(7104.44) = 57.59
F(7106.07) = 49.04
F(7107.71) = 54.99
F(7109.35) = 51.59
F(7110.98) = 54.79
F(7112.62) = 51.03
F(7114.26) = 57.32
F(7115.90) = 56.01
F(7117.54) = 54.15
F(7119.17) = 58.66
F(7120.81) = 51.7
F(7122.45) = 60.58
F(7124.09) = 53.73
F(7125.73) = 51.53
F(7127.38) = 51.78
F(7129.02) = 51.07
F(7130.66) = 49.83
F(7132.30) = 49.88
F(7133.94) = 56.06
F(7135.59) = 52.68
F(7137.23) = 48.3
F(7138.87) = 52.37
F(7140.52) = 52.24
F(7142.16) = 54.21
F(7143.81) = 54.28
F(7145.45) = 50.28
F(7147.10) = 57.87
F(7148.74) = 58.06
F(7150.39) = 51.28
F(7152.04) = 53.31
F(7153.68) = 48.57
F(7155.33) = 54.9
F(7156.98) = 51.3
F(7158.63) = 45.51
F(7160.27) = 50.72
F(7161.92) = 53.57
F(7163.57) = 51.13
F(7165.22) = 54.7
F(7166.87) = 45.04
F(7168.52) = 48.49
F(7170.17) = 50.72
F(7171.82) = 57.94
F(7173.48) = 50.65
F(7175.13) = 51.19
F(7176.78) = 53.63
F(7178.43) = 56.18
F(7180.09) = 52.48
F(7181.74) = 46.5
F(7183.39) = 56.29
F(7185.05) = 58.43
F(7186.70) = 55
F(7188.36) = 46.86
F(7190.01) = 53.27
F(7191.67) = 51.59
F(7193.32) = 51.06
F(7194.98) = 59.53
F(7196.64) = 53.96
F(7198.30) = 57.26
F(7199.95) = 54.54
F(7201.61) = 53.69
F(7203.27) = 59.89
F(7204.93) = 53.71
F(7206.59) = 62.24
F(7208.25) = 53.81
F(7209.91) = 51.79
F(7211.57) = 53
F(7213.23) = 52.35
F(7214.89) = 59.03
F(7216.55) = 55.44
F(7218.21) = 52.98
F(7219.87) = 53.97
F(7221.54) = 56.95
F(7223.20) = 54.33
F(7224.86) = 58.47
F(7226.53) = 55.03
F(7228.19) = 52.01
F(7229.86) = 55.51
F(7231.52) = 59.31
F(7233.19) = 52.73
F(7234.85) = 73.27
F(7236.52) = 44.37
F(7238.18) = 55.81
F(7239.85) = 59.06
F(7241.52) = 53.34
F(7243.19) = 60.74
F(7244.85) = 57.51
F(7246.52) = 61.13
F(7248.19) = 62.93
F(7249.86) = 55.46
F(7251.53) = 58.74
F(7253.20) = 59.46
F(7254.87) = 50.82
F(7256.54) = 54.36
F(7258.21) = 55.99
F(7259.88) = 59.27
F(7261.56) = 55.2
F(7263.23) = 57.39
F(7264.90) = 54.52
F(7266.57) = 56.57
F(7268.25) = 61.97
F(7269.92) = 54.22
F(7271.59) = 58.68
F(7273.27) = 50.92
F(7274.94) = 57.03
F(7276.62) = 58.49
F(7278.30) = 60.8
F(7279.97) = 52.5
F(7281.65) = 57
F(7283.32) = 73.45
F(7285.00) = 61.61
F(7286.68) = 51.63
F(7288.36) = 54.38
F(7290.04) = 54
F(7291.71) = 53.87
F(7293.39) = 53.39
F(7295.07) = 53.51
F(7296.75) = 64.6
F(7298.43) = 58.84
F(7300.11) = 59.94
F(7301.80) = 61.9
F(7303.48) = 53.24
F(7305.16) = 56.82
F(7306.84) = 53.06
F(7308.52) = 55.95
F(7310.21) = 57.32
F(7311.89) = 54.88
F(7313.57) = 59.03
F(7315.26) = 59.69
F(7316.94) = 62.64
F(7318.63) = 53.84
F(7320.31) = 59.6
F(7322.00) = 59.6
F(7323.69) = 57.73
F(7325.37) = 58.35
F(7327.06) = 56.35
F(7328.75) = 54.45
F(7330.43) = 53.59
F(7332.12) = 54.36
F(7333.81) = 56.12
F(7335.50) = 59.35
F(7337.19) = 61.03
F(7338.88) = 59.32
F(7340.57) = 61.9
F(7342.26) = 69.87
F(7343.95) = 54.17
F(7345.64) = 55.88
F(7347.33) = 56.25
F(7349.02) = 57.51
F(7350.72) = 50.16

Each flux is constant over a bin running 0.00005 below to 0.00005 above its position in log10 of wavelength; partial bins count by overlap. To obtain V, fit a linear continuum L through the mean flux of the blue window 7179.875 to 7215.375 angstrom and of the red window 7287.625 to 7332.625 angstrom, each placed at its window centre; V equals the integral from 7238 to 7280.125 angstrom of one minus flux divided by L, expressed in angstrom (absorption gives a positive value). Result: -1.1 angstrom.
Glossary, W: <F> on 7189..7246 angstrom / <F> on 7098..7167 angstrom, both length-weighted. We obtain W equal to 1.0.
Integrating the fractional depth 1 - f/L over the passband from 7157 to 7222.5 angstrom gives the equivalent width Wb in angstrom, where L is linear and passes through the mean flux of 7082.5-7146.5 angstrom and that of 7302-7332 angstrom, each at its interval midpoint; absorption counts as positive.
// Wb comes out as 2.1 angstrom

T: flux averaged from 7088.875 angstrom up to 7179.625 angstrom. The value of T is 53.5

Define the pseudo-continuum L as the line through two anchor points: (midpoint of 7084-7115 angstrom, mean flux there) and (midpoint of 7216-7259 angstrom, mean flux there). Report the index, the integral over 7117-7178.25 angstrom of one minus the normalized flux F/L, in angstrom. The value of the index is 3.3 angstrom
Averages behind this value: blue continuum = 55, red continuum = 56.5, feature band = 52.5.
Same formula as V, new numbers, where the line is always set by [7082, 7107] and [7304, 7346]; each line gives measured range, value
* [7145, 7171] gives 2.21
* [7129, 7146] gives 1.28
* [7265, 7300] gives 0.04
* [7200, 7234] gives 0.96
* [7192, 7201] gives 0.27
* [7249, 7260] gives 0.21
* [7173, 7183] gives 0.81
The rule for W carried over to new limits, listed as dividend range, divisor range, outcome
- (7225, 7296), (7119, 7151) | 1.07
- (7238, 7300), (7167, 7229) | 1.06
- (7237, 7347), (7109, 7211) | 1.08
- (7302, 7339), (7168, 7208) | 1.06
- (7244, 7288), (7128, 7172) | 1.11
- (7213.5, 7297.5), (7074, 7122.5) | 1.02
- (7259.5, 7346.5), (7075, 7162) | 1.06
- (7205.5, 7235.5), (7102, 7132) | 1.04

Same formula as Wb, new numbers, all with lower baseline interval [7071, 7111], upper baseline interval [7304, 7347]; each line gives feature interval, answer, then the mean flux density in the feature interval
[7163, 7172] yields 0.9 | 50.9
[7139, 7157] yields 1.0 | 53.3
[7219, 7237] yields 0.3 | 56.2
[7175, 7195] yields 1.3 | 53.1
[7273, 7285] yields -0.4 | 59.2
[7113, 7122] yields 0.1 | 55.6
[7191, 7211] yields 0.6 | 55.3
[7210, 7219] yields 0.4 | 54.4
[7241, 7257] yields -0.1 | 57.6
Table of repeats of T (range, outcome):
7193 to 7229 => 55.3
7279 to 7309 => 57.3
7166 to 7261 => 55.1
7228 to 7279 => 57.1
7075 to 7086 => 56.4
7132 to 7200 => 52.7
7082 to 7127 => 55.3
